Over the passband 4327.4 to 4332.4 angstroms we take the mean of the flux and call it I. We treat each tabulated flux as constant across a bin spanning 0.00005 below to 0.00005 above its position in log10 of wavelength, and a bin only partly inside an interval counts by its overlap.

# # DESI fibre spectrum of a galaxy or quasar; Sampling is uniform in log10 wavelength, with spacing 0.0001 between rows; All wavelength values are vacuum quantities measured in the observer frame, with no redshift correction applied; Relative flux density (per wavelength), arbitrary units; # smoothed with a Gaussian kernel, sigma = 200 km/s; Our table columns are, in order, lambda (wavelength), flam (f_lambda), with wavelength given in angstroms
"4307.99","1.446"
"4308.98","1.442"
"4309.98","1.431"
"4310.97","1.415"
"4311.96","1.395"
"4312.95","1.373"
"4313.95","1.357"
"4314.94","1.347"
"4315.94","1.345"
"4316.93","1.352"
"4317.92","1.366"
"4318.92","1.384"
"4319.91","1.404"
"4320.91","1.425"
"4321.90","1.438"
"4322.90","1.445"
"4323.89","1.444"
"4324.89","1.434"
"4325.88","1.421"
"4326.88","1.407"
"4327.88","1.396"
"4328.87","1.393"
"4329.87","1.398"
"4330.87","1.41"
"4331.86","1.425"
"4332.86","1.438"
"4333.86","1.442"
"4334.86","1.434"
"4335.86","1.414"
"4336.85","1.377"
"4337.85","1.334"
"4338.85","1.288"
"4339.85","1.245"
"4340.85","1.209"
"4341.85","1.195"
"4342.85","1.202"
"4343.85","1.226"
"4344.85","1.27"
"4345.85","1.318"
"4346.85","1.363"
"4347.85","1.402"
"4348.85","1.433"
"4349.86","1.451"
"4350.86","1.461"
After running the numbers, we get 1.41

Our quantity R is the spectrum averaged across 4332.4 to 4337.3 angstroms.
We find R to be 1.42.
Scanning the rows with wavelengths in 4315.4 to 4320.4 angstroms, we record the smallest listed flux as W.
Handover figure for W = 1.345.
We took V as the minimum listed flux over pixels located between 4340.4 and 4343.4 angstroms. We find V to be 1.195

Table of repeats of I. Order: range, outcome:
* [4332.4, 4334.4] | 1.44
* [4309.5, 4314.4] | 1.39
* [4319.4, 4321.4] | 1.41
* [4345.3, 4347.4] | 1.34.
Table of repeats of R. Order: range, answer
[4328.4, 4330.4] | 1.39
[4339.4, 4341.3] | 1.23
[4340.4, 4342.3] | 1.2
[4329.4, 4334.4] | 1.42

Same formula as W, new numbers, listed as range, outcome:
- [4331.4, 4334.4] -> 1.425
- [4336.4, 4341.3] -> 1.209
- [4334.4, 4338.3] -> 1.334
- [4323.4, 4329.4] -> 1.393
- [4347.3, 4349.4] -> 1.402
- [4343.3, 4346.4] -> 1.226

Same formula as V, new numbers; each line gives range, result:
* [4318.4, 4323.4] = 1.384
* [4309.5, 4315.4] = 1.347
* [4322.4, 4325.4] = 1.434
